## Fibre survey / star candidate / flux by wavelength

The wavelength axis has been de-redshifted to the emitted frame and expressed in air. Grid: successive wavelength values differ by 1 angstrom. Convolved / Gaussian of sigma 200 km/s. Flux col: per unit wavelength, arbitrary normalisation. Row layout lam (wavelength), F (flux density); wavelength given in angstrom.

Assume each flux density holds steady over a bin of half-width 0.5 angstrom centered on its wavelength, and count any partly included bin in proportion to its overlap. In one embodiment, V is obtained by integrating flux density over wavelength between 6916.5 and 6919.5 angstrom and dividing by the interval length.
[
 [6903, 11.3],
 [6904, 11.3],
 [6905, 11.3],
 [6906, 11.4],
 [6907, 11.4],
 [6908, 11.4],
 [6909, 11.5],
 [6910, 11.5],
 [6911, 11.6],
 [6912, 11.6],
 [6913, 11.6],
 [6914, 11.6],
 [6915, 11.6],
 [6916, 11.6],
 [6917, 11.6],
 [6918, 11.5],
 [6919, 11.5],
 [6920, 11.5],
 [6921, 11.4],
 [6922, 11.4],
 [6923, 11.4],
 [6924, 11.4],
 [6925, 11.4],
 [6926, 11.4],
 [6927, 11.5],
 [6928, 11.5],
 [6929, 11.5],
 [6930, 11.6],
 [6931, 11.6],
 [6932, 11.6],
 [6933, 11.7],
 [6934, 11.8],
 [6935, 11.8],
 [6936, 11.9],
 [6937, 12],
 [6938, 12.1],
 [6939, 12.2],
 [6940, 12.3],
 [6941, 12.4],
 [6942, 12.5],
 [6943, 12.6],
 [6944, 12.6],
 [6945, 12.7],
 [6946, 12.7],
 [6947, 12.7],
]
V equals 11.5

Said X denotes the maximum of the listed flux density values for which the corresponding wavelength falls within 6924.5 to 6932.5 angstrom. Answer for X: 11.6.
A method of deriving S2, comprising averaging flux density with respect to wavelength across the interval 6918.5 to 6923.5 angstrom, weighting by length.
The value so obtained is 11.4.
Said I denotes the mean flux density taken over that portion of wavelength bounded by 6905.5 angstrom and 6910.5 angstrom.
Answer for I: 11.4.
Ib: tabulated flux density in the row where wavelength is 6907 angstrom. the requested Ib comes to 11.4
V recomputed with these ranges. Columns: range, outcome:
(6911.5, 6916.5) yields 11.6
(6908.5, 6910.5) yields 11.5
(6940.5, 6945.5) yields 12.6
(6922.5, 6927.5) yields 11.4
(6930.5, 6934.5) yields 11.7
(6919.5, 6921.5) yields 11.4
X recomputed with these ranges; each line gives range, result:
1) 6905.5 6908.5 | 11.4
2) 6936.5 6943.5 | 12.6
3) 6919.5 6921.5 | 11.5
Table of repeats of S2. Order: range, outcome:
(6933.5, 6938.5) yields 11.9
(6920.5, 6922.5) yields 11.4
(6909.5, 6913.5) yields 11.6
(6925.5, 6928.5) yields 11.5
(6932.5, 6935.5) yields 11.8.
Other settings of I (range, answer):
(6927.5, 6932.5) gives 11.6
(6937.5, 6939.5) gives 12.1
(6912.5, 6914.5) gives 11.6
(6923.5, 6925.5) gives 11.4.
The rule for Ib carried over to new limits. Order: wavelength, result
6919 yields 11.5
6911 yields 11.6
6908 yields 11.4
